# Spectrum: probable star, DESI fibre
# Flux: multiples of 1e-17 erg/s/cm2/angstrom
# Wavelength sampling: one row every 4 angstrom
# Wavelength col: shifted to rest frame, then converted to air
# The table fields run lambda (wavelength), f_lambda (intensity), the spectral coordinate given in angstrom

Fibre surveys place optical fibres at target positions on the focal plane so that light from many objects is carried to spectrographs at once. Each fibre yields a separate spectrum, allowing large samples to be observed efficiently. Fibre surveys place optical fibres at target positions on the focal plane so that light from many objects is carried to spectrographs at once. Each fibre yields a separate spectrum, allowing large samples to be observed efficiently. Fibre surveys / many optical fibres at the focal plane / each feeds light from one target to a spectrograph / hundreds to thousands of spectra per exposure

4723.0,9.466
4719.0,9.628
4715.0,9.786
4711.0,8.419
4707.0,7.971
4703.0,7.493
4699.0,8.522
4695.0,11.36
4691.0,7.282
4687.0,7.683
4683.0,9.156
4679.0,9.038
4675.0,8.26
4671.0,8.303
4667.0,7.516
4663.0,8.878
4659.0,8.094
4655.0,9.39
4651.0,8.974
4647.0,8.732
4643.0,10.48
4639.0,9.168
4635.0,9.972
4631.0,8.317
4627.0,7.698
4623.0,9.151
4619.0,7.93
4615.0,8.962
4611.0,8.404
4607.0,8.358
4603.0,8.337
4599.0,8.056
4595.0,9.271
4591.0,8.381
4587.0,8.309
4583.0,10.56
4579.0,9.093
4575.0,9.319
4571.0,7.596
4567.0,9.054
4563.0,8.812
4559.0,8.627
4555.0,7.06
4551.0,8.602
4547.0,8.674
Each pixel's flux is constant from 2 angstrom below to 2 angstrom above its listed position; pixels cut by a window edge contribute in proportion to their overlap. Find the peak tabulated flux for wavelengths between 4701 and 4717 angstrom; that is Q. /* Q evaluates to 9.786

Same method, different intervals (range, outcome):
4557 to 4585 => 10.56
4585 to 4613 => 9.271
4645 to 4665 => 9.39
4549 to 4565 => 8.812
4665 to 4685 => 9.156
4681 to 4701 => 11.36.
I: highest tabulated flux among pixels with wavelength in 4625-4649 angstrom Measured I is 10.48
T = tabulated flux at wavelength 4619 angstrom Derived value 7.93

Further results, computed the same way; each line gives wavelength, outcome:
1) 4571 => 7.596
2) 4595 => 9.271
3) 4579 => 9.093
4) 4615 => 8.962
